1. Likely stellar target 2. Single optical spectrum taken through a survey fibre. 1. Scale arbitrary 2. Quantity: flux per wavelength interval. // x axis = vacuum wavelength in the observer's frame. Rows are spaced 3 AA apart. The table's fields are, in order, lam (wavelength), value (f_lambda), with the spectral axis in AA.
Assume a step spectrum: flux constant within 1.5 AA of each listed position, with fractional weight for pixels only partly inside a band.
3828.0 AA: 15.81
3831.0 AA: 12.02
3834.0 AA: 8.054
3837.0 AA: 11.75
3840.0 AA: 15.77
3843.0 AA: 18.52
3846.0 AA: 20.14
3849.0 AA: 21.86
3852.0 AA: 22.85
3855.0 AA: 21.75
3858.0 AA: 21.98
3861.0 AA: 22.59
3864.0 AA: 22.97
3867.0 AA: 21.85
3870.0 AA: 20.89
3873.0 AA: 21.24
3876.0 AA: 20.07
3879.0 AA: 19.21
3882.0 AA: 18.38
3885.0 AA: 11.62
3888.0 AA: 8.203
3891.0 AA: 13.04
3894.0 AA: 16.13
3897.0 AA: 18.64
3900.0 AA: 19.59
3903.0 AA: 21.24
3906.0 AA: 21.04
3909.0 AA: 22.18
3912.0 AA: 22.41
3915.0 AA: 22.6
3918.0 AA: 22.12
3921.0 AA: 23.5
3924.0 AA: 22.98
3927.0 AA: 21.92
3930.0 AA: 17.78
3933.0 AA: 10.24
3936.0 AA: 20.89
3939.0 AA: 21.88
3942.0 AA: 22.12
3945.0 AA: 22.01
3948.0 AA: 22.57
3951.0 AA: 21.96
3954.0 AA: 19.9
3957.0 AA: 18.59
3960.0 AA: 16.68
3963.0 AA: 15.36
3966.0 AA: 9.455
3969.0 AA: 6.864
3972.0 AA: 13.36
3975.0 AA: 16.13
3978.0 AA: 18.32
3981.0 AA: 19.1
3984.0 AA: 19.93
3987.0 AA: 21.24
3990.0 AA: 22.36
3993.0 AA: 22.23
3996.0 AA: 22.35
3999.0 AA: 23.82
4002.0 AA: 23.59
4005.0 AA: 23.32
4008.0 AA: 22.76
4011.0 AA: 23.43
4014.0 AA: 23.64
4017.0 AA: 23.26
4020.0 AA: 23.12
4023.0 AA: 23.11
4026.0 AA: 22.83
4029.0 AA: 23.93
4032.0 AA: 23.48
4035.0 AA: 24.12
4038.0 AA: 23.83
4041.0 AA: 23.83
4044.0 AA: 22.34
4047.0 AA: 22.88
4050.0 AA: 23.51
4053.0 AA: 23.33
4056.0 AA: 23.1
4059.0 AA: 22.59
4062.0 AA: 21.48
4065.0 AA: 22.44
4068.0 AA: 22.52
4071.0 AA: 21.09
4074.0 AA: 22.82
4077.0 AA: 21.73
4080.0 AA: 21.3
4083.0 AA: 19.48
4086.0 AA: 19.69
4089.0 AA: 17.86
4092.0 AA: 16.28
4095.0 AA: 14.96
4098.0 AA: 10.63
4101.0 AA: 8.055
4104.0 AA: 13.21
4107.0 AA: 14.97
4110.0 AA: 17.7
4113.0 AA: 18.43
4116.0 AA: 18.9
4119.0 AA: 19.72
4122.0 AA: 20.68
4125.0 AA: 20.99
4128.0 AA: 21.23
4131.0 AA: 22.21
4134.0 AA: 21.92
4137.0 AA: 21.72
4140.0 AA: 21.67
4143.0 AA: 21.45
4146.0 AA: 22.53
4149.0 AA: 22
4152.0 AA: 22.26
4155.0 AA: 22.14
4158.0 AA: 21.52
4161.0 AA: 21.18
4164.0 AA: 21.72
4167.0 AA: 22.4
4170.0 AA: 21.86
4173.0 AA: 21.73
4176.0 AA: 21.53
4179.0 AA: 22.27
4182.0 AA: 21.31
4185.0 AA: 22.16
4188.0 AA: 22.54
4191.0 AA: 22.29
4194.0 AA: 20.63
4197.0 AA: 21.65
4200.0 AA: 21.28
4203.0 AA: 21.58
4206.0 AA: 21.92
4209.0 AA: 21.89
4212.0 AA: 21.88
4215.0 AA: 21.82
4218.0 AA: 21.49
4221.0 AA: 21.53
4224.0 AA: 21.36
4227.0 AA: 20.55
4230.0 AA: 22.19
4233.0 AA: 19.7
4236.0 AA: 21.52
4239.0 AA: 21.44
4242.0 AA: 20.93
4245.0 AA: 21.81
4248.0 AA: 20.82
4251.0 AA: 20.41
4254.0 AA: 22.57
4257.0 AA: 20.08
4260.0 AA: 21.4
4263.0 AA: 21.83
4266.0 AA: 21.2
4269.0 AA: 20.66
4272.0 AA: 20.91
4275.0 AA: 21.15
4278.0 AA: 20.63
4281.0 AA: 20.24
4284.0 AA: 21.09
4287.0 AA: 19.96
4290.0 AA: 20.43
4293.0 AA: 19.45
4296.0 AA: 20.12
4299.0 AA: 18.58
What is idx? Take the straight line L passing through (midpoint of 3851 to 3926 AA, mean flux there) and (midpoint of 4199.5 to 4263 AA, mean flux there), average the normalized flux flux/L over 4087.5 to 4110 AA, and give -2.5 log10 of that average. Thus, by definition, 0.43 mag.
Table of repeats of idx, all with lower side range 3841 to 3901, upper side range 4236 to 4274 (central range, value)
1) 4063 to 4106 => 0.13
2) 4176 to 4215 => -0.05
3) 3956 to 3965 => 0.19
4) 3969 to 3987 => 0.17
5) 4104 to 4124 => 0.13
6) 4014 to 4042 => -0.18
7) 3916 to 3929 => -0.16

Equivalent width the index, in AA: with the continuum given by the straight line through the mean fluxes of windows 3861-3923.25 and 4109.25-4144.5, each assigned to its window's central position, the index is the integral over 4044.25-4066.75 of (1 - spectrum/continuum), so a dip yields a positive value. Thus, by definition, -2.74 AA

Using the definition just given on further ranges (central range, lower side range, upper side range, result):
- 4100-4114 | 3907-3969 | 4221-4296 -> 3.9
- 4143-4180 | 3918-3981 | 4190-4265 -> -2.3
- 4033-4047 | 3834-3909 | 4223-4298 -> -2.7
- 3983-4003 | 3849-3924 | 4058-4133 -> -3.0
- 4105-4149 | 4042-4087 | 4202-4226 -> 3.3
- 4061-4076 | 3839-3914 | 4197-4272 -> -1.2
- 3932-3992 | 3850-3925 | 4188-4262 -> 6.6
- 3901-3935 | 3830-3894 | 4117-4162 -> -3.9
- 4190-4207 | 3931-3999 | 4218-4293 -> -0.9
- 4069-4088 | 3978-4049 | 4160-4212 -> 1.2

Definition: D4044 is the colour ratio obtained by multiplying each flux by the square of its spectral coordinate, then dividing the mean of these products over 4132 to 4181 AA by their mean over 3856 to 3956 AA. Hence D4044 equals 1.25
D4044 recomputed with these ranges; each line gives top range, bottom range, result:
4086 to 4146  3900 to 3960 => 0.96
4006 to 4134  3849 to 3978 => 1.18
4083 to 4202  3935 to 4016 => 1.09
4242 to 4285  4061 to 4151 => 1.17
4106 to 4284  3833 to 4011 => 1.26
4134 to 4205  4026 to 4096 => 1.06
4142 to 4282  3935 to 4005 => 1.26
